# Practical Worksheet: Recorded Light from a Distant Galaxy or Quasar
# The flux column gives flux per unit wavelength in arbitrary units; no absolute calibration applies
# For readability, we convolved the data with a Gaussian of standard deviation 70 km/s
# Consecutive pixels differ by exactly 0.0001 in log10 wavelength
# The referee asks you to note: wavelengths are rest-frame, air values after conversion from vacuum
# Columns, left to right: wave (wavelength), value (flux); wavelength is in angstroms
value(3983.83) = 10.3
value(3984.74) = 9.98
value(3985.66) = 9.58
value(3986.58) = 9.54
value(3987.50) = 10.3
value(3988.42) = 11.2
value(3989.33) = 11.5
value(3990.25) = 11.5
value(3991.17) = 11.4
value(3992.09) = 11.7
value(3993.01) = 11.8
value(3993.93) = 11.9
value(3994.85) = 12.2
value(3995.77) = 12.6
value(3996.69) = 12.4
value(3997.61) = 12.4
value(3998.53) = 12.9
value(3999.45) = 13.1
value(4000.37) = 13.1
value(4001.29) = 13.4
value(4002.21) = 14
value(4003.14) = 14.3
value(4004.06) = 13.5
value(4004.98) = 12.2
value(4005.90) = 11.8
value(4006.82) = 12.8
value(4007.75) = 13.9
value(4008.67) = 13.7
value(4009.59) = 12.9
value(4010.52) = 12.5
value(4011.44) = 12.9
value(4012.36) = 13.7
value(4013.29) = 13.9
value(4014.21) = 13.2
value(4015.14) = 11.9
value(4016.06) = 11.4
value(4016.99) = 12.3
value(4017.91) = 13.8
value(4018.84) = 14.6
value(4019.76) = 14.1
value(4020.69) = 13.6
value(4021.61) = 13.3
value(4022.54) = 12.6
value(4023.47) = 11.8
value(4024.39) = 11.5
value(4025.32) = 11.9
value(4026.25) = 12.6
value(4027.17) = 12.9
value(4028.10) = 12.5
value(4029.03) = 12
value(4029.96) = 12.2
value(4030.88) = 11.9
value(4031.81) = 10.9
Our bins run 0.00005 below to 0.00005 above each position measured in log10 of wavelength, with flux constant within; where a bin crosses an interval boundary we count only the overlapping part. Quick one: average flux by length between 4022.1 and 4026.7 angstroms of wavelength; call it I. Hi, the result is 12.1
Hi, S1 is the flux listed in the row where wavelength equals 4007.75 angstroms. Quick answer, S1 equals 13.9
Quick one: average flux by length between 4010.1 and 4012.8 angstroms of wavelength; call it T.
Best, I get 13.1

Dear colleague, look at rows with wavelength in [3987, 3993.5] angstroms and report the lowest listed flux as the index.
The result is 10.3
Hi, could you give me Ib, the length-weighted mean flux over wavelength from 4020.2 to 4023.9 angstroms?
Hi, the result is 12.8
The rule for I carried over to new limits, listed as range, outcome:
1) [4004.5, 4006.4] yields 12.1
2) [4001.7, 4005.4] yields 13.5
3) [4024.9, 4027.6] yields 12.5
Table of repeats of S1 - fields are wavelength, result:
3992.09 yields 11.7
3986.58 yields 9.54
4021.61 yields 13.3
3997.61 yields 12.4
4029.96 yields 12.2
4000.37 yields 13.1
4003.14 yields 14.3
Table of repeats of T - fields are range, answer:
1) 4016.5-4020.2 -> 13.7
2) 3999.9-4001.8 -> 13.3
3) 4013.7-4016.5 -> 12.2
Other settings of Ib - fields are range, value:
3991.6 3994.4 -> 11.8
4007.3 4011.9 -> 13.2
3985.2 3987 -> 9.54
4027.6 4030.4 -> 12.2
